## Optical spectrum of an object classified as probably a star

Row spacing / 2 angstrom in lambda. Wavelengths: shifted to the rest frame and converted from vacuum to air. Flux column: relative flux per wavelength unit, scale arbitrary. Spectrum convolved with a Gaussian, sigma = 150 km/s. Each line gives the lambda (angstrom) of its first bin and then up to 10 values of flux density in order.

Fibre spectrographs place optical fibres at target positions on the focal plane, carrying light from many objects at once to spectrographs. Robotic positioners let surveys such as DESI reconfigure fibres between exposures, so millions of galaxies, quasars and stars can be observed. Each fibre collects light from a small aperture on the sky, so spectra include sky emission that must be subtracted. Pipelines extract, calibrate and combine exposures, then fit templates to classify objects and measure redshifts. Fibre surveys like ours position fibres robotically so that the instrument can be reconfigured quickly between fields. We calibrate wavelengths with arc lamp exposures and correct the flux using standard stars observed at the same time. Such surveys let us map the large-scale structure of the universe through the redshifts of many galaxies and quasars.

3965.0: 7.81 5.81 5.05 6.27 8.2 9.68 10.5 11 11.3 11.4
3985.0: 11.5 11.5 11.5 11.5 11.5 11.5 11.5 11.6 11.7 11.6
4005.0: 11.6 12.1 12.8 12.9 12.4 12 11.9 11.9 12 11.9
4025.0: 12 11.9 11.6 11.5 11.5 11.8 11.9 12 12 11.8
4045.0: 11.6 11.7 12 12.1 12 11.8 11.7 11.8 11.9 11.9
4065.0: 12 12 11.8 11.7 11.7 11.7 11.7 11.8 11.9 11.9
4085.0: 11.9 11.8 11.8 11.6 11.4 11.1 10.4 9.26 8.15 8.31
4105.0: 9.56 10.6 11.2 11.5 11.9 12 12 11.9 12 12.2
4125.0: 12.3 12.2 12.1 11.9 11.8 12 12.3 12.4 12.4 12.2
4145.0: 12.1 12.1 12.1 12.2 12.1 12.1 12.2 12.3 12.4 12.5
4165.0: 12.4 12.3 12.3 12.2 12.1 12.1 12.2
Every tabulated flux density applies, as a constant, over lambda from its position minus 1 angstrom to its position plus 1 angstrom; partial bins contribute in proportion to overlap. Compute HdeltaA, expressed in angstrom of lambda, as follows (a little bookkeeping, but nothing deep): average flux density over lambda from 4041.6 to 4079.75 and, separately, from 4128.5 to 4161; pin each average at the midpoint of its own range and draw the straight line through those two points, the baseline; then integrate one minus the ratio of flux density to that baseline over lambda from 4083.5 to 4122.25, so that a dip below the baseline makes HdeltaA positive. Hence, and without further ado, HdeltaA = 3.24 angstrom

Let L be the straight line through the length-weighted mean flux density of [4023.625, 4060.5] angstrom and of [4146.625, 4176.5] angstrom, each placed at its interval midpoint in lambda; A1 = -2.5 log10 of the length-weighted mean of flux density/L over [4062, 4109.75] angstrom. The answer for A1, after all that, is 0.08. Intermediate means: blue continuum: 11.8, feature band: 11.1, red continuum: 12.2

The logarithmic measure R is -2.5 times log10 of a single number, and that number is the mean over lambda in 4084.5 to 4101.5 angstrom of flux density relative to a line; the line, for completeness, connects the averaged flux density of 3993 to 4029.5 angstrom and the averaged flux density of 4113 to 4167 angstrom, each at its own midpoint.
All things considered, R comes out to 0.11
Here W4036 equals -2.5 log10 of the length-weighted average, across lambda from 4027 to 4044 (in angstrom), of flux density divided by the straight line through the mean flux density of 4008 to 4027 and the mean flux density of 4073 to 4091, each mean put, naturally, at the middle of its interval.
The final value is 0.03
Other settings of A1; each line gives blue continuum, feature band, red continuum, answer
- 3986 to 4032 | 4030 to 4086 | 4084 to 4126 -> -0.03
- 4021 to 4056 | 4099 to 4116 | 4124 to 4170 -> 0.17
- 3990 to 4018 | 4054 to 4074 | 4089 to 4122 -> -0.05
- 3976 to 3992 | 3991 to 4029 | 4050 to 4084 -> -0.04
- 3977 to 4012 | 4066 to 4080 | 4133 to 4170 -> 0.02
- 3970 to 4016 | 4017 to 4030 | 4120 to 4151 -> -0.05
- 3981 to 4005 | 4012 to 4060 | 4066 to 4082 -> -0.02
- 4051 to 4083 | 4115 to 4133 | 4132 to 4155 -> 0.00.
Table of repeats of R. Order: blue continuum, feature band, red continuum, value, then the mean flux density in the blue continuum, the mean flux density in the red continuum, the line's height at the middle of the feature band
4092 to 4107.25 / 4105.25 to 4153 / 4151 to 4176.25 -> -0.10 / 9.81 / 12.2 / 10.9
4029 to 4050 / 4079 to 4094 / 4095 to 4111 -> -0.14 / 11.8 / 9.85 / 10.3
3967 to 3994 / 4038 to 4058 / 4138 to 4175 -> -0.10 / 9.91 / 12.2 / 10.8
